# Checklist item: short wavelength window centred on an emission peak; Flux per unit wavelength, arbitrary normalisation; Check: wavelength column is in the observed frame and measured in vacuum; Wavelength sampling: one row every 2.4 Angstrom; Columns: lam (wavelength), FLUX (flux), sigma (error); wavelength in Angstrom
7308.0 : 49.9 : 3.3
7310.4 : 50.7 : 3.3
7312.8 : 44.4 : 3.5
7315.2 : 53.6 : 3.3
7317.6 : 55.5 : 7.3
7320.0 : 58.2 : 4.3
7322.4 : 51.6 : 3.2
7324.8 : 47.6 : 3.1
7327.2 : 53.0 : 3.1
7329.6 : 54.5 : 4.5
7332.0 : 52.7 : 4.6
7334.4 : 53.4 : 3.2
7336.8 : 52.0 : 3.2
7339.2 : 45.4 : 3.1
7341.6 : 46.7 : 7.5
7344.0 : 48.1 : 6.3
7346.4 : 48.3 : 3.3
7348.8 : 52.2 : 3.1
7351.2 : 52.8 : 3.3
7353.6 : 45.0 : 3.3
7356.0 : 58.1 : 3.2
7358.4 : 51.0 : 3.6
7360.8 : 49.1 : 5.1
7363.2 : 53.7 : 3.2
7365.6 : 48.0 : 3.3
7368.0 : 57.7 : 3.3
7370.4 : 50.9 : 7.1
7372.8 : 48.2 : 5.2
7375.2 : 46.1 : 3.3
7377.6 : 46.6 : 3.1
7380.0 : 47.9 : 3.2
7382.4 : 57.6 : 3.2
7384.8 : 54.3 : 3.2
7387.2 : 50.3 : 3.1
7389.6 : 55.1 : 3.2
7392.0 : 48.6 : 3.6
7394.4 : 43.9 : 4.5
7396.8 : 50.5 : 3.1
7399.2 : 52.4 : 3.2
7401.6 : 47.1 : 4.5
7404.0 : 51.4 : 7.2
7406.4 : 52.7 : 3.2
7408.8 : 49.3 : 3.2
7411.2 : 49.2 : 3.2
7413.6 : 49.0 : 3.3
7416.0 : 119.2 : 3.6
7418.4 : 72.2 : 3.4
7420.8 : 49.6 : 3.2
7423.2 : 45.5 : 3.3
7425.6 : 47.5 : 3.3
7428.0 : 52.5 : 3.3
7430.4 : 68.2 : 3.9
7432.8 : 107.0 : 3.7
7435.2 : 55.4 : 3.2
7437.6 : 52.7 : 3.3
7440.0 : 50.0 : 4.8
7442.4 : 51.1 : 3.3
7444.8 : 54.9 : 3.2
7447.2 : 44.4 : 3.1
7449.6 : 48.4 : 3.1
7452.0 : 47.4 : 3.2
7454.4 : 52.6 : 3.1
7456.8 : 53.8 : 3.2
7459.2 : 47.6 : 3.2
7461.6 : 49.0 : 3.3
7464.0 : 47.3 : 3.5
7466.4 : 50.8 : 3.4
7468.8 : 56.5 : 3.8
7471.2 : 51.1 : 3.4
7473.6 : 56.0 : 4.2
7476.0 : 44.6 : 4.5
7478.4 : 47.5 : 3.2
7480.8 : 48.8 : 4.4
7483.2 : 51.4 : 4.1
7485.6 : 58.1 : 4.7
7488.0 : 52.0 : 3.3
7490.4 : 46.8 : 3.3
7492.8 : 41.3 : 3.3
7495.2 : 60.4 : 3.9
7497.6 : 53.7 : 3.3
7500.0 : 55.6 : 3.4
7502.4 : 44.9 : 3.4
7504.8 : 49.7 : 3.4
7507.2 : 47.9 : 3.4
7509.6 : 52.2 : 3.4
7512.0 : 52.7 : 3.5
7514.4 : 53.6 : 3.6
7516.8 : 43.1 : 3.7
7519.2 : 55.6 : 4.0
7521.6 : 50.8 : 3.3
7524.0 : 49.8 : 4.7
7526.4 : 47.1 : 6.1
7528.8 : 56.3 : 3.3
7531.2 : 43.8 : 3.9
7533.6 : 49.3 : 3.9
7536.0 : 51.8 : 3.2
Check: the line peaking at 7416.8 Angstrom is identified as [S II]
